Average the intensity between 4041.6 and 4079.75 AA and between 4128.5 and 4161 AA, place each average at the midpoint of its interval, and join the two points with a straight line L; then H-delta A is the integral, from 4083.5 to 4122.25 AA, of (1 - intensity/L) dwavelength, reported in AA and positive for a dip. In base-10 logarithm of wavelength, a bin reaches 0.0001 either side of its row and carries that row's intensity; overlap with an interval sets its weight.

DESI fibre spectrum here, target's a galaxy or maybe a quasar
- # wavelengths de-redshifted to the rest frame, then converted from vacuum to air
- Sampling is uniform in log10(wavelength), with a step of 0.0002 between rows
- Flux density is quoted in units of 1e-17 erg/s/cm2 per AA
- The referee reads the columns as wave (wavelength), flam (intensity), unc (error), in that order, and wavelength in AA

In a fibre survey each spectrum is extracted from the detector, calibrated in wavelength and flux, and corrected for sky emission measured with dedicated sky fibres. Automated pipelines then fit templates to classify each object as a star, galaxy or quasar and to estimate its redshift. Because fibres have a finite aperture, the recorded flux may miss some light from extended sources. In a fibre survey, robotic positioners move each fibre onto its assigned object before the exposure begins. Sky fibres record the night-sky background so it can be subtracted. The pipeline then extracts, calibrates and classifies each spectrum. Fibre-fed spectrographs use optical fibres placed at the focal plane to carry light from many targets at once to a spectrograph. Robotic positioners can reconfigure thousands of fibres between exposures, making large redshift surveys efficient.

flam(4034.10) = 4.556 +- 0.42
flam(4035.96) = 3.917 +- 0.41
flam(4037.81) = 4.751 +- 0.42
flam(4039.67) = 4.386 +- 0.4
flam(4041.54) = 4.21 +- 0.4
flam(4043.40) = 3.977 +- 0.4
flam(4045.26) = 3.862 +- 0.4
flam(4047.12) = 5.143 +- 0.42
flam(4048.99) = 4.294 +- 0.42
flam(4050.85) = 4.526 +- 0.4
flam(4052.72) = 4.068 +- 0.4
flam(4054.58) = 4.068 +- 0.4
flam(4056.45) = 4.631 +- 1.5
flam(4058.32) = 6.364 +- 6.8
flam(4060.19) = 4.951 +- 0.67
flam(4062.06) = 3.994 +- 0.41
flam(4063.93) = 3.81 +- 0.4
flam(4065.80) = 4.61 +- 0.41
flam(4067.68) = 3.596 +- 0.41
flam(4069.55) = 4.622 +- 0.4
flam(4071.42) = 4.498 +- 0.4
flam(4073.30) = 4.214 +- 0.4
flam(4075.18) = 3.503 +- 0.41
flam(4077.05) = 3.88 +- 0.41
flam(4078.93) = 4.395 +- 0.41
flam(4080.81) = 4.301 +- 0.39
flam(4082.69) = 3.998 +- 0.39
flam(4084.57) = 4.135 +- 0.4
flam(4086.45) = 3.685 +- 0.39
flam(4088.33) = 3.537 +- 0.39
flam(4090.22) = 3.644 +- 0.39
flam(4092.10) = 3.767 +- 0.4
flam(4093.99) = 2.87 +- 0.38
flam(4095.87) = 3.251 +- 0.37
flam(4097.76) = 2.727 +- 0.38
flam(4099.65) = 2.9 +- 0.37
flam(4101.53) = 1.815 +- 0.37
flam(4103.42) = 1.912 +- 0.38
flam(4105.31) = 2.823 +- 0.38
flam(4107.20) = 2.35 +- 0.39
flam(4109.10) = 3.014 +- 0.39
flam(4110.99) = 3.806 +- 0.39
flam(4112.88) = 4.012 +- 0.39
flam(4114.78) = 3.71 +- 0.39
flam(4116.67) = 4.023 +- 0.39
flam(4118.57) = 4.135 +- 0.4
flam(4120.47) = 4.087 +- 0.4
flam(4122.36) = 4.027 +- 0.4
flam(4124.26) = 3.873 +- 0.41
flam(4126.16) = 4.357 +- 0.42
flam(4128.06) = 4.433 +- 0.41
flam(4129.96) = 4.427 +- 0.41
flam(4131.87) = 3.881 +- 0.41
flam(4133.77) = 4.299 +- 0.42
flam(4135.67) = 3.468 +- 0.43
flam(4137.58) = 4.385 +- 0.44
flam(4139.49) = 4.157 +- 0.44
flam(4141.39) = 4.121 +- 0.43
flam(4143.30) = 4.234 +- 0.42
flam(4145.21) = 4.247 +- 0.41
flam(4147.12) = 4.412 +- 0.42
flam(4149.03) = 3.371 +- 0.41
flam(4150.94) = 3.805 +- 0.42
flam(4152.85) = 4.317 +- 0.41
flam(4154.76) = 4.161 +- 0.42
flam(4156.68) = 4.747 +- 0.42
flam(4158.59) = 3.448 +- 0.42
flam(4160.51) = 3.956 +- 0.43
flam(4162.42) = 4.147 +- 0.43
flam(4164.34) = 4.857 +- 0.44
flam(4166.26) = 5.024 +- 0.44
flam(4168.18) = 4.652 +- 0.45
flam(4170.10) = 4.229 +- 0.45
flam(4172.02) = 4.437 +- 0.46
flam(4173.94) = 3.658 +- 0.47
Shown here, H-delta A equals 8.2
